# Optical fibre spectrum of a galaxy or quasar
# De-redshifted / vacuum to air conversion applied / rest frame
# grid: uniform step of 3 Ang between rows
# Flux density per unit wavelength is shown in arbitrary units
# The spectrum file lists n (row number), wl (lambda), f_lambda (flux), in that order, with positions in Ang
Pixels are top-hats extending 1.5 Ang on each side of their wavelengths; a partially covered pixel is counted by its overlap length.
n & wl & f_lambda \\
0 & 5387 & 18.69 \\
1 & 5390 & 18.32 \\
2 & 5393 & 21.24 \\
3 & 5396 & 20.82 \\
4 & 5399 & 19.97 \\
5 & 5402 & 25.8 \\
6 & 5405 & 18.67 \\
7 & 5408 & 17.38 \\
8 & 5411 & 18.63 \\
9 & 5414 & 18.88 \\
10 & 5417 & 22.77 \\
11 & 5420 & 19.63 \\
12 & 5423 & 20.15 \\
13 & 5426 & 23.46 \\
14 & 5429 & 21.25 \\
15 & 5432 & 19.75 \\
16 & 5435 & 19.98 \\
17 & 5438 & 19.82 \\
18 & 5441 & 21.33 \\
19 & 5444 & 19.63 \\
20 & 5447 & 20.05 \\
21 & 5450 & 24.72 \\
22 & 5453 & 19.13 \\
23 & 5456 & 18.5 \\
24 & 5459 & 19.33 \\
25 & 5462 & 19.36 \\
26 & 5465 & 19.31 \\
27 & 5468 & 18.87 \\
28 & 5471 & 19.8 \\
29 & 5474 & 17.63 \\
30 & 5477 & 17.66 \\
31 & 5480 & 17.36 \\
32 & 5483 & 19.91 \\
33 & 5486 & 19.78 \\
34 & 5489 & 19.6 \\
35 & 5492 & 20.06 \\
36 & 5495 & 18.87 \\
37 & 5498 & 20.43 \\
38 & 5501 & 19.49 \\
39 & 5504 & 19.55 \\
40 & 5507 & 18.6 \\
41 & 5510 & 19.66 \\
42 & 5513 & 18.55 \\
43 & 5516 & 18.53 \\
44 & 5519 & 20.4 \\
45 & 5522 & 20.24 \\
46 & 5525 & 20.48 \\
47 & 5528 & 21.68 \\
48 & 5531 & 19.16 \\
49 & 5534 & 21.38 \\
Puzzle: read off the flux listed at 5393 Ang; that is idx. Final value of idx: 21.24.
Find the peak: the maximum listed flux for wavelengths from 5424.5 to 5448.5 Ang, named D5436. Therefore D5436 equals 23.46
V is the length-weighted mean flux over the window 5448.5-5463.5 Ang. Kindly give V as 20.2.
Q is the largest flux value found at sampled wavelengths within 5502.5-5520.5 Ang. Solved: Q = 20.4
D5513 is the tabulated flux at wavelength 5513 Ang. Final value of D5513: 18.55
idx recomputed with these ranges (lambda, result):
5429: 21.25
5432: 19.75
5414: 18.88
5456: 18.5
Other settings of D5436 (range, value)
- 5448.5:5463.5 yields 24.72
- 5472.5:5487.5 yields 19.91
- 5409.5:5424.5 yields 22.77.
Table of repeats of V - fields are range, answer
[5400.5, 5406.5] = 22.2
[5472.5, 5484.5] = 18.1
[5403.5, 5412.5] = 18.2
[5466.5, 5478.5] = 18.5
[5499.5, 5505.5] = 19.5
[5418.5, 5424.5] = 19.9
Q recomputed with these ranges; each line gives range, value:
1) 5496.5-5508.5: 20.43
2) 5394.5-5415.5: 25.8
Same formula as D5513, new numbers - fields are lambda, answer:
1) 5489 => 19.6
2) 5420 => 19.63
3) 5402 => 25.8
